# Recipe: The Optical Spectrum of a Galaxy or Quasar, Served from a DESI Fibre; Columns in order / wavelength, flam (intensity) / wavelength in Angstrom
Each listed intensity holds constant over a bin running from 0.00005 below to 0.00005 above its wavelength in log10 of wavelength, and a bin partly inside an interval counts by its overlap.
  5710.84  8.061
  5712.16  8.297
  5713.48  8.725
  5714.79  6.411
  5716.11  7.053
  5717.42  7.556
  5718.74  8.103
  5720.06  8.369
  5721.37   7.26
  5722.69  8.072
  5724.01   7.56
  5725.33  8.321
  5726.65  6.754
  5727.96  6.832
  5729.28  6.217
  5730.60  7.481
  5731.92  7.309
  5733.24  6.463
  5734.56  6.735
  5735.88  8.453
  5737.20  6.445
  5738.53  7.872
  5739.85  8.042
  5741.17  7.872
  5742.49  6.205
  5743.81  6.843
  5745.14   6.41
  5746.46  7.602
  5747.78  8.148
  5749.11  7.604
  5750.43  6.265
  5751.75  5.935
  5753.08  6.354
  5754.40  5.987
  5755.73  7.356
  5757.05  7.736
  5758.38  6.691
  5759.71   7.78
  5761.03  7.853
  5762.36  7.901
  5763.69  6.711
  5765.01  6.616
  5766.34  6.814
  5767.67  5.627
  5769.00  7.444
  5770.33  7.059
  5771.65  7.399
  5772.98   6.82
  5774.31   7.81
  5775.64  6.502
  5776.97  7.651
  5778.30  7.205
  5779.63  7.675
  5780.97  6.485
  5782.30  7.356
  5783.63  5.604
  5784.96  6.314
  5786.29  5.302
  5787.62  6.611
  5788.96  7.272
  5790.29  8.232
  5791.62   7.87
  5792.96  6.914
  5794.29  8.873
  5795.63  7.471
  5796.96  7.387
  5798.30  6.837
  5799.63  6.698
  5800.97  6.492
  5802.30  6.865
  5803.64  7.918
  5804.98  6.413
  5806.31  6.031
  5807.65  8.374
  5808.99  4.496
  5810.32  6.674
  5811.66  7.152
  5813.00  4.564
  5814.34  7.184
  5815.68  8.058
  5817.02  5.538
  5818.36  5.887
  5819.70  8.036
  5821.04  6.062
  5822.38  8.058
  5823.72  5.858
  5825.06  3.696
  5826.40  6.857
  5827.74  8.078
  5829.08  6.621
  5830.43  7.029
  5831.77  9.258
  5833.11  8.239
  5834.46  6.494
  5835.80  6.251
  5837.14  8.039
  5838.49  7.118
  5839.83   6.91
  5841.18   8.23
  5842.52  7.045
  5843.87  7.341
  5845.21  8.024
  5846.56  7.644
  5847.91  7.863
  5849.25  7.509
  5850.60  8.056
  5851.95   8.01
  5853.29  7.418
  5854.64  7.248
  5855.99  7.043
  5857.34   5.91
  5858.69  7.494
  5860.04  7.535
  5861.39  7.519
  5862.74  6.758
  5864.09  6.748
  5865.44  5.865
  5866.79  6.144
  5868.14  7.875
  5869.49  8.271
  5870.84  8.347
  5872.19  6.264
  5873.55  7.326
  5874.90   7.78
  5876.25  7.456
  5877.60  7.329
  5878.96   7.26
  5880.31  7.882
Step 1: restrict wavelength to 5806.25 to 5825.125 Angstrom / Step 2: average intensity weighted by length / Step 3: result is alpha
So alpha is 6.47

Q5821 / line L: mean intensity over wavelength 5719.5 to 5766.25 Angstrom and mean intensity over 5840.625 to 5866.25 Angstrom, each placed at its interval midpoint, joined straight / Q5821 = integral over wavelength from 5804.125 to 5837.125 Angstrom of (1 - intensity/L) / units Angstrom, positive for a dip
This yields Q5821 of 2.47 Angstrom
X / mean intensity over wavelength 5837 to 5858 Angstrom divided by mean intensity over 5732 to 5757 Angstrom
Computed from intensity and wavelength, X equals 1.06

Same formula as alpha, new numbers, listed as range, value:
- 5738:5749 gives 7.38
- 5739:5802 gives 7.06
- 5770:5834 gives 6.93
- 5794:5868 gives 7.03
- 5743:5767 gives 7.03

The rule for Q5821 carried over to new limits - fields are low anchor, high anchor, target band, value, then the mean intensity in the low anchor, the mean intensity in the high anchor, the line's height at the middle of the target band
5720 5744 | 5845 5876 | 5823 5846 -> 0.60 Angstrom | 7.31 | 7.32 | 7.32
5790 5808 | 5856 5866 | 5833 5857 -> -1.62 Angstrom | 7.27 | 6.86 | 6.96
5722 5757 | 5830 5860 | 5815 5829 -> 1.48 Angstrom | 7.13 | 7.47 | 7.39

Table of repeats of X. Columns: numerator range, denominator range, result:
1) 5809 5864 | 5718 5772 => 0.98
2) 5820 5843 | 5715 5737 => 0.96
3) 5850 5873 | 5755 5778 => 1.01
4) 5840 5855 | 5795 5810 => 1.12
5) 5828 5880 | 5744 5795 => 1.04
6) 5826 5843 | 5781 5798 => 1.05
